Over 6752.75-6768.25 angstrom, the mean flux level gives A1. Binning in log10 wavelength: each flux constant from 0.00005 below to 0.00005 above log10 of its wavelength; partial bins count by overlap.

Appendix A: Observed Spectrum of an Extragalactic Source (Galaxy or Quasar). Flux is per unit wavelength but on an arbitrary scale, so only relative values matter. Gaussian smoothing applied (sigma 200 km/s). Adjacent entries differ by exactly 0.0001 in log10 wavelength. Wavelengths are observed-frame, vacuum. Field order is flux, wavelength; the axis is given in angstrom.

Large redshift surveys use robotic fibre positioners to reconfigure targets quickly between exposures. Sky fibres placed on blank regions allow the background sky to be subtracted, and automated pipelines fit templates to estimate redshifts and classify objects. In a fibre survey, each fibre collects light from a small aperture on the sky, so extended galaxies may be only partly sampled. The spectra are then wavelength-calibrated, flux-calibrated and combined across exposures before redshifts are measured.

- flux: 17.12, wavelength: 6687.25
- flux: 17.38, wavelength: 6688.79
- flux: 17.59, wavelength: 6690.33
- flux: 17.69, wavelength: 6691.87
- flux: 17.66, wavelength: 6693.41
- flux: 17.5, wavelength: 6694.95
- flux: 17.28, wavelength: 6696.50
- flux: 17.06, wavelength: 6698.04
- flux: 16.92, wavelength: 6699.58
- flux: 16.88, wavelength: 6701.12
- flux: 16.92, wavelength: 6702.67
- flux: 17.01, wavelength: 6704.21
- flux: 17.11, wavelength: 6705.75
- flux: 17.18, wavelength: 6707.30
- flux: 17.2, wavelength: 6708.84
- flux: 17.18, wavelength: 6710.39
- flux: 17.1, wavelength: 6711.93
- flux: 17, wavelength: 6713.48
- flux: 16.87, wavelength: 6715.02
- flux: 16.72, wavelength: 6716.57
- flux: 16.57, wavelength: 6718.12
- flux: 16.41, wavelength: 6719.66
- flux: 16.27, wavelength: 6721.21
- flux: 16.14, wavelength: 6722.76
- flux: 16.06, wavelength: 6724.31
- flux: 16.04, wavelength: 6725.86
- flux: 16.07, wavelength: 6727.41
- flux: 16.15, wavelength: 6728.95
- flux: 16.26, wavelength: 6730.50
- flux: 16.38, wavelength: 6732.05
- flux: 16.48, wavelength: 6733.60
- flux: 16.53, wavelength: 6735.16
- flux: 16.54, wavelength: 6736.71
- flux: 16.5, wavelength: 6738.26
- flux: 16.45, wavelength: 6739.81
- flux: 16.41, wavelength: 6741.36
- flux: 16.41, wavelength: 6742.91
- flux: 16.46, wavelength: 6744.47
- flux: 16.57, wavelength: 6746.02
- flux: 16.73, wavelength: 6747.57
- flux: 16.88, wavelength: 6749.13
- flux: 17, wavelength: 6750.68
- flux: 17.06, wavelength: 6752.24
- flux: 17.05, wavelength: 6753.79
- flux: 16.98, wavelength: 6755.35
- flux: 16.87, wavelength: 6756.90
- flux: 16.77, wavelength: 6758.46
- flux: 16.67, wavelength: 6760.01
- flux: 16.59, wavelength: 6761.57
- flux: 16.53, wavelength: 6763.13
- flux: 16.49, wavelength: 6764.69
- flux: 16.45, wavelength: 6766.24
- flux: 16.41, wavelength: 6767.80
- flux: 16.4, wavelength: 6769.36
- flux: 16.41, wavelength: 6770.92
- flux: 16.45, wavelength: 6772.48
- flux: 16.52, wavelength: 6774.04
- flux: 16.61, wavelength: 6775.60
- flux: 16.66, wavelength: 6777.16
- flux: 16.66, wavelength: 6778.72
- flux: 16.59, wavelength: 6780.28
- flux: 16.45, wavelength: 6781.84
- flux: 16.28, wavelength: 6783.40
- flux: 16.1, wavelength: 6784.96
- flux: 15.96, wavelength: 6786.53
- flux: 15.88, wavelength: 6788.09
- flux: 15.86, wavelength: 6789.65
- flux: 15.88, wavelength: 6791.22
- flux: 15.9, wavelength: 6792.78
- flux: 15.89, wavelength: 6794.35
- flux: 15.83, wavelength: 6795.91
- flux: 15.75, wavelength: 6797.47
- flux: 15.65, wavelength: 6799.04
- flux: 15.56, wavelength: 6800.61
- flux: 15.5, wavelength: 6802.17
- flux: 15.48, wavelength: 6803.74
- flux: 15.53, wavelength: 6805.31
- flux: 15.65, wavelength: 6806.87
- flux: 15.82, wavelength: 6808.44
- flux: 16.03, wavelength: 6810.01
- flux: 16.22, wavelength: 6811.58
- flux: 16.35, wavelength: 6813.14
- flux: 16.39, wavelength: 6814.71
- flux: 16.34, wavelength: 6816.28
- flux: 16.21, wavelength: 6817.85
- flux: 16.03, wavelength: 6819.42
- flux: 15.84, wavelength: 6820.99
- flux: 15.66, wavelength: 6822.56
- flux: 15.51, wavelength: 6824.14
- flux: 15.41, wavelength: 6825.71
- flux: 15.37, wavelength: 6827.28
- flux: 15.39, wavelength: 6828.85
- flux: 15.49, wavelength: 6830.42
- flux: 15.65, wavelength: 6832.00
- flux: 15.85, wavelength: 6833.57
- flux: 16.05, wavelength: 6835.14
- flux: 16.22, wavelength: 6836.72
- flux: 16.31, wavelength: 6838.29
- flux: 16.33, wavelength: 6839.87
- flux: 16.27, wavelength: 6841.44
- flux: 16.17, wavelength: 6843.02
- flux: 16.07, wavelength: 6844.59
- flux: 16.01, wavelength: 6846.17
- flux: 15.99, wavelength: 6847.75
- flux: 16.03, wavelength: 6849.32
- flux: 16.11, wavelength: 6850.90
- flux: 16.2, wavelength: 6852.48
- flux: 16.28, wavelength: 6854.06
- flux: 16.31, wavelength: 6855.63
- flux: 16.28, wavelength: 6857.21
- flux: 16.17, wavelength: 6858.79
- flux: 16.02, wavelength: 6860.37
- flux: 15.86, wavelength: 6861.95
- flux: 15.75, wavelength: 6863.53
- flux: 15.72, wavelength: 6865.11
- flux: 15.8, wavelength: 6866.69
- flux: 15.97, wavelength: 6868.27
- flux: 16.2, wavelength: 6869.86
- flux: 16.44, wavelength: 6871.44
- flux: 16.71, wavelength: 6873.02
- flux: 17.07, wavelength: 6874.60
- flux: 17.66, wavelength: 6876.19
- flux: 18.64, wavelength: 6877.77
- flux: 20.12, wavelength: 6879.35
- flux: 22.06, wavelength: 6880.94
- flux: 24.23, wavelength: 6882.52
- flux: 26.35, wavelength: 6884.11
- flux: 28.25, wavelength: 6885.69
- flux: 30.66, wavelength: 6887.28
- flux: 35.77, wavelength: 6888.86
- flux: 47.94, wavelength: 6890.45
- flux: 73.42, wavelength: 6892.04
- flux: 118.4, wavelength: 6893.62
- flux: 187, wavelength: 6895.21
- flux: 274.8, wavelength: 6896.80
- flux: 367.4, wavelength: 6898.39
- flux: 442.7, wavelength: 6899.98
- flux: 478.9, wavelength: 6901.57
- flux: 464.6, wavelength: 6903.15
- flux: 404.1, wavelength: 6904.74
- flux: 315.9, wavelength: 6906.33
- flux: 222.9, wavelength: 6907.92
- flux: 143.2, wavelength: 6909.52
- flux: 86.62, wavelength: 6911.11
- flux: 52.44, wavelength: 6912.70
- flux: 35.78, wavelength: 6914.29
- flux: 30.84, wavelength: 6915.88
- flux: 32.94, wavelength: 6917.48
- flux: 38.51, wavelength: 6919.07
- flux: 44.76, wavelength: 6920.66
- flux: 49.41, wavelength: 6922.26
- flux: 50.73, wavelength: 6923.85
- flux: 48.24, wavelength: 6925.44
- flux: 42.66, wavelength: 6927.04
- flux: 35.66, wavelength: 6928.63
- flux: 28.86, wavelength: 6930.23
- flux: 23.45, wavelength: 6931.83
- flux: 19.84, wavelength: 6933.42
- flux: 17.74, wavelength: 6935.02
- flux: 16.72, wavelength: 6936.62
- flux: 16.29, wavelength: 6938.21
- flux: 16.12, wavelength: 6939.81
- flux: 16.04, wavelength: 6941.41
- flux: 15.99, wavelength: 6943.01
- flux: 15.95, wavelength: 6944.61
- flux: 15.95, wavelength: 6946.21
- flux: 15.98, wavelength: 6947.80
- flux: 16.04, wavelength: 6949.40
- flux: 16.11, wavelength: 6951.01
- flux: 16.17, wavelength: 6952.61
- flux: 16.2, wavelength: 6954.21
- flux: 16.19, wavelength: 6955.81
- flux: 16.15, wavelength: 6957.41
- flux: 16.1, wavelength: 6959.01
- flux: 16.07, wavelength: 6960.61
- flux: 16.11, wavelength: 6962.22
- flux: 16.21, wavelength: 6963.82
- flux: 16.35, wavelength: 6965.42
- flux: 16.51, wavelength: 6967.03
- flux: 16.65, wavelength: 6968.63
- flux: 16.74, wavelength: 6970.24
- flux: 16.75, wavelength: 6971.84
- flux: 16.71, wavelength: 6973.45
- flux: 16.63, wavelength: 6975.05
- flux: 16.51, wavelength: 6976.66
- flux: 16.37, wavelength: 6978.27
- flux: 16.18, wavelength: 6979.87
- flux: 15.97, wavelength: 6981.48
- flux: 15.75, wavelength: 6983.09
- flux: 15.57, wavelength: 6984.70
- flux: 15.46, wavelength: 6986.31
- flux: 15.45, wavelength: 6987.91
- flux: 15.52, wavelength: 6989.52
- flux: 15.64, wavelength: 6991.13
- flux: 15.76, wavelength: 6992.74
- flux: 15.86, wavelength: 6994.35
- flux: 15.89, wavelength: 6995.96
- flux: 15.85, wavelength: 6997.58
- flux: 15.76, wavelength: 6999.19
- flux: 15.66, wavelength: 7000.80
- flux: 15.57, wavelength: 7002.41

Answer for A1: 16.7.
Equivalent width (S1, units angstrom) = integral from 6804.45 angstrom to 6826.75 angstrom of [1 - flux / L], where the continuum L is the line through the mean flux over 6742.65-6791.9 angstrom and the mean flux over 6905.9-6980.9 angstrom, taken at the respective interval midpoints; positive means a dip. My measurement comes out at 6.1 angstrom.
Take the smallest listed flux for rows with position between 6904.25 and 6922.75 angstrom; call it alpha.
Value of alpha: 30.84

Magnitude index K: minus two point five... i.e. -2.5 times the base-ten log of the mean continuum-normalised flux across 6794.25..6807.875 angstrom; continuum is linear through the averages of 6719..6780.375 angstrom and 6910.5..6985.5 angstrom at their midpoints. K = 0.181 mag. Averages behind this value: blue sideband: 16.5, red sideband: 24.1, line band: 15.6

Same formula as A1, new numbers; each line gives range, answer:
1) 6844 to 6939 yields 79.6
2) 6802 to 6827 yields 15.9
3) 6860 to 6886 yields 18.6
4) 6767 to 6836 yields 16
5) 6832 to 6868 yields 16.1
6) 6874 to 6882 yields 19.3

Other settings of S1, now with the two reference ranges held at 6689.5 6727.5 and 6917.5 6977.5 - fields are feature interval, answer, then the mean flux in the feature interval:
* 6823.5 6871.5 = 9.8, 16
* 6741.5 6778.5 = 2.9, 16.6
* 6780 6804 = 3.7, 15.9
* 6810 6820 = 1.6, 16.3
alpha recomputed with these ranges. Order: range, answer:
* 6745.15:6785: 16.1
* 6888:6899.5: 35.77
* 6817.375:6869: 15.37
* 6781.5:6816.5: 15.48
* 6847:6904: 15.72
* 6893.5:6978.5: 15.95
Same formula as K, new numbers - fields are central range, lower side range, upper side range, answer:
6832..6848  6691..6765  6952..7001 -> 0.02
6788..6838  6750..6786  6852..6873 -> 0.04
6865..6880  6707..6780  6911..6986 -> 0.23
